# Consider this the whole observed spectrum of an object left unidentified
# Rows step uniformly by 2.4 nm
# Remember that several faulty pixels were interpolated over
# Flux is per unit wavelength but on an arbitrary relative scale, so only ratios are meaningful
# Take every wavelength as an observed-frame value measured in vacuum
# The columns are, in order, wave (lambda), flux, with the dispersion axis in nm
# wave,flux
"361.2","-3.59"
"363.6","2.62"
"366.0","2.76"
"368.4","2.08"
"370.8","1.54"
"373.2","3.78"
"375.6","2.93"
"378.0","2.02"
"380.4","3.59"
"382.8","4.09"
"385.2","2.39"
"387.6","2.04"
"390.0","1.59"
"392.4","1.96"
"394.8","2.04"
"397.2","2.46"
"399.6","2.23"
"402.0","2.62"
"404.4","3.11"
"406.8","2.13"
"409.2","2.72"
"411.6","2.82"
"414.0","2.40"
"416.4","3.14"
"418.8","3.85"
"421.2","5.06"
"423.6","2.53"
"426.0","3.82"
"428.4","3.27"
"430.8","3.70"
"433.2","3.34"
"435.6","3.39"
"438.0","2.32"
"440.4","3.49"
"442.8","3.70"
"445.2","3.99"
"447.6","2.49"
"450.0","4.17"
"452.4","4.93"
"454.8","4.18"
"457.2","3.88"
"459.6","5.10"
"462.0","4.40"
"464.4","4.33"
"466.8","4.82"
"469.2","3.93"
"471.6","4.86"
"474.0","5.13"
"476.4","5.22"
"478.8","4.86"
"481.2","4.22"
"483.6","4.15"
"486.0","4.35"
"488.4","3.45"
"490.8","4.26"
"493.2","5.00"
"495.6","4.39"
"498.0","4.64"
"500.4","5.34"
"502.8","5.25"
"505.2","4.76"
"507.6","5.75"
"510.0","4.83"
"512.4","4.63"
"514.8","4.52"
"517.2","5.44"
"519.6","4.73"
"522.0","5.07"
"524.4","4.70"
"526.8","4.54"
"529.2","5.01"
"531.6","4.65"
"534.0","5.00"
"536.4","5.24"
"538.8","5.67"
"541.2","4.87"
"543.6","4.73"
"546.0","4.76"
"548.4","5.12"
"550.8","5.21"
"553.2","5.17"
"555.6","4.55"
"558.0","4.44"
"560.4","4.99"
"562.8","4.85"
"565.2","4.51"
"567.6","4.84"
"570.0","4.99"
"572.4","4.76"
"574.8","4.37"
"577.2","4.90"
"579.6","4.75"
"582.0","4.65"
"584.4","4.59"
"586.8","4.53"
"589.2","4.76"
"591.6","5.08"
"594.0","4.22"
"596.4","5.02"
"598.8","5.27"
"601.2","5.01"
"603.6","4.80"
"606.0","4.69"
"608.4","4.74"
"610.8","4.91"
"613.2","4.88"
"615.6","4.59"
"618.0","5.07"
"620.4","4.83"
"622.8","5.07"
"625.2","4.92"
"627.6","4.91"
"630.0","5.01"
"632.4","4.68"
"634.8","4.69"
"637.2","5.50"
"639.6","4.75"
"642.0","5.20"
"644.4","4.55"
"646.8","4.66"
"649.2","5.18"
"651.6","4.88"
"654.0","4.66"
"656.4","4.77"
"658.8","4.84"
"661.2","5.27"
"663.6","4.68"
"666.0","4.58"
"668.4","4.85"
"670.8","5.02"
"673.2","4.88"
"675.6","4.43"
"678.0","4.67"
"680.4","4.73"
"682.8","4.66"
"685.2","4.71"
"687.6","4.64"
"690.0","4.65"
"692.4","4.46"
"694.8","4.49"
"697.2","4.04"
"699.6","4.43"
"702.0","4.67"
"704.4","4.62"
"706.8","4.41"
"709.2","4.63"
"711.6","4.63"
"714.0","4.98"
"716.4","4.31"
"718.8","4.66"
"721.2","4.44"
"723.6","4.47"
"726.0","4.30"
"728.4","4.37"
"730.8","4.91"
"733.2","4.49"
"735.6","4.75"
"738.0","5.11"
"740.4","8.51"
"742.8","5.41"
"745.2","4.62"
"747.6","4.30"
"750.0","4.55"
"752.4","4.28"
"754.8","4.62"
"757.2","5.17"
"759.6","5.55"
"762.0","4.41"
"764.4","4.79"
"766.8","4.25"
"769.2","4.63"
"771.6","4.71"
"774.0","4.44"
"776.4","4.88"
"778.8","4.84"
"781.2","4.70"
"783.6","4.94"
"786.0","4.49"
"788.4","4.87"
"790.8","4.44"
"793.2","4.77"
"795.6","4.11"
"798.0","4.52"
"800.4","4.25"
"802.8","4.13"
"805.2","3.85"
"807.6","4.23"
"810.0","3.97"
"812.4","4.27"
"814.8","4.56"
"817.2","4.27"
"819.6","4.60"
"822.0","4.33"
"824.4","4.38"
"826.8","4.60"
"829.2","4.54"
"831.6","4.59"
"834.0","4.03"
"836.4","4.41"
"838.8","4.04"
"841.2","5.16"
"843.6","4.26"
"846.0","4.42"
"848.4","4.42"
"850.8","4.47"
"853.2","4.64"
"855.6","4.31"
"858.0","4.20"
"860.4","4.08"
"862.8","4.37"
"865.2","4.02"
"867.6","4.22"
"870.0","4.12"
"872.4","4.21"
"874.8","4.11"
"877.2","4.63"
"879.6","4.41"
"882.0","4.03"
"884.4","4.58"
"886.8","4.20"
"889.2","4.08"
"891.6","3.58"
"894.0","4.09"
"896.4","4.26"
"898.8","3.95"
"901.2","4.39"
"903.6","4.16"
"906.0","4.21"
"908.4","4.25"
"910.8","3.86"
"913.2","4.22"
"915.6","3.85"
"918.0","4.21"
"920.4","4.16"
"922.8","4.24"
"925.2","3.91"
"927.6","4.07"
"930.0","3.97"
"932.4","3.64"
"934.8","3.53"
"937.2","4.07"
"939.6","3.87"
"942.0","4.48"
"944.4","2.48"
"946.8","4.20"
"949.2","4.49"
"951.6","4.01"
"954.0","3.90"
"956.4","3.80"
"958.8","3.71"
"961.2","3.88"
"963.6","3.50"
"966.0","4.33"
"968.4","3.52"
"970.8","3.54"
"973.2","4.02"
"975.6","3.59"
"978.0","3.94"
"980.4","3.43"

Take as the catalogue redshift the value 0.127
